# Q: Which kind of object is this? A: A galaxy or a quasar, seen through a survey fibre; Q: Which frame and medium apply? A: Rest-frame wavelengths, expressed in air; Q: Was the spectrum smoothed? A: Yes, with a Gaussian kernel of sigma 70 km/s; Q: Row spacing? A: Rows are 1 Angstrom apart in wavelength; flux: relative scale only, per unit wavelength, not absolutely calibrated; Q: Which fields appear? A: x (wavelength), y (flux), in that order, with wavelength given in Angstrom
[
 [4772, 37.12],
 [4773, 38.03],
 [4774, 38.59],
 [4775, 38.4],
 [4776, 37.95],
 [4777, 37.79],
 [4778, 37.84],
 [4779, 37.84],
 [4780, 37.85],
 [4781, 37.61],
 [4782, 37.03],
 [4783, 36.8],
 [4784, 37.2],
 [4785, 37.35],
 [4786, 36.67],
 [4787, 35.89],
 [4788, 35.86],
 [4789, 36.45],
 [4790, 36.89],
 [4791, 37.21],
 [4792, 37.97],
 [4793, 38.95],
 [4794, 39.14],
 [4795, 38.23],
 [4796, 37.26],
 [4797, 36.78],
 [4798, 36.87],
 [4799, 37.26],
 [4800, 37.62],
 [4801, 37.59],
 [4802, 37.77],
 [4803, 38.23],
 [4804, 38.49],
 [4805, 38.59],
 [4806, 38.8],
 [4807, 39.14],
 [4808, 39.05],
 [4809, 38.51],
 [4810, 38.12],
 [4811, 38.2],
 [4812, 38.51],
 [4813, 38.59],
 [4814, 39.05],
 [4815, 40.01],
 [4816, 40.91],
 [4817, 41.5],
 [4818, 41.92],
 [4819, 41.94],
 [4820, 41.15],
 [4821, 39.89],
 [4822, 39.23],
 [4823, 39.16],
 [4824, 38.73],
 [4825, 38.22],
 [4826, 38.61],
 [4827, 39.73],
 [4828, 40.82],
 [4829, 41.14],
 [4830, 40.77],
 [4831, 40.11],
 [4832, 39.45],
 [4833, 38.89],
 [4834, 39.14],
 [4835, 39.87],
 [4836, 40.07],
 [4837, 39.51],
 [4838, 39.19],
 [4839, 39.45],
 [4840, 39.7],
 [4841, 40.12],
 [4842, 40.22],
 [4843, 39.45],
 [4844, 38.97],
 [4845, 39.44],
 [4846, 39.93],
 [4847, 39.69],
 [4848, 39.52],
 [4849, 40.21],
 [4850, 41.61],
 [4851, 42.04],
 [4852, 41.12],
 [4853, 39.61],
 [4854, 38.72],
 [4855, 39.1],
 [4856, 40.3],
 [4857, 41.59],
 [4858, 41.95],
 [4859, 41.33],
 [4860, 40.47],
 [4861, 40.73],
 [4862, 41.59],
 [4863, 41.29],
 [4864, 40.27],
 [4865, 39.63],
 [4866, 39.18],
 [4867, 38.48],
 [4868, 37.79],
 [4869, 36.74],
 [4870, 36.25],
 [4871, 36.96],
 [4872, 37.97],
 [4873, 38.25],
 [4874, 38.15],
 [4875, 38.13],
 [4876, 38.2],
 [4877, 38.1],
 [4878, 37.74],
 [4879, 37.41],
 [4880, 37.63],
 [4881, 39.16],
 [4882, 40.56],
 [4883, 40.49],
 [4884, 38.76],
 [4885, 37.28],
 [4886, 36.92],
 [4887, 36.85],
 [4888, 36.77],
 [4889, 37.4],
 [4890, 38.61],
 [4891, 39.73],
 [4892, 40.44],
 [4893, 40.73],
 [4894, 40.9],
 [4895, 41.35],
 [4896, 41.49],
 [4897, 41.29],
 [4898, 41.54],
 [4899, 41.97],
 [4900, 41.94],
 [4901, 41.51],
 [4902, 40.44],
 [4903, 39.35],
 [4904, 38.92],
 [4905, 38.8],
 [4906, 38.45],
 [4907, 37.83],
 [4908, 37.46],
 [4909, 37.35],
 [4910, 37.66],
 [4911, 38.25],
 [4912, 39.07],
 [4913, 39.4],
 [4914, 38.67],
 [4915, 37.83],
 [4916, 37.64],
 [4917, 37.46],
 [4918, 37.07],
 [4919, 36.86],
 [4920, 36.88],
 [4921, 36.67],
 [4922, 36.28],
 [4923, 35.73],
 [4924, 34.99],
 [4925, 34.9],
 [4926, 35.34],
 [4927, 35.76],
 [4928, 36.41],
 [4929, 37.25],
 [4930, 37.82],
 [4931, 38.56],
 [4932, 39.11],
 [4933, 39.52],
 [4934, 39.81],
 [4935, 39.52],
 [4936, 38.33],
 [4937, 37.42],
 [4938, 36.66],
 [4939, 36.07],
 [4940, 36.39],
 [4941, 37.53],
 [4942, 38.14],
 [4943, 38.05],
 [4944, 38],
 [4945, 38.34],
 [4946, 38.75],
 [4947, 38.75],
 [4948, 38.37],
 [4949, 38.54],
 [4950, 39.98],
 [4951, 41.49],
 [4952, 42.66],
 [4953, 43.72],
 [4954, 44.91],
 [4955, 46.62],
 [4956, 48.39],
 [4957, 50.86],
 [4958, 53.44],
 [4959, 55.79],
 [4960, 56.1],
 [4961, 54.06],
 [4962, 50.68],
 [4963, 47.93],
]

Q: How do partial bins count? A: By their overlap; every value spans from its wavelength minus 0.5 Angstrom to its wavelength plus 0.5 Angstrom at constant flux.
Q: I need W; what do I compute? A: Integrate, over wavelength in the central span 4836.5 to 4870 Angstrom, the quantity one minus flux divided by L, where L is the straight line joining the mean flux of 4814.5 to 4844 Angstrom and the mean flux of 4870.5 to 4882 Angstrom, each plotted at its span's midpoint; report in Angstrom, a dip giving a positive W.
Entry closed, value -0.8 Angstrom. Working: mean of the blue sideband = 39.9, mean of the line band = 39.9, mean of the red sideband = 38.1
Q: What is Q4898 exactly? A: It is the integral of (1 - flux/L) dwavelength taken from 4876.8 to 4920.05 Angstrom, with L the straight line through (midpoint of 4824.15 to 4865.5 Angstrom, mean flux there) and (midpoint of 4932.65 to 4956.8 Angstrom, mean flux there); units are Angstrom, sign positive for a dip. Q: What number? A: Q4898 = 1.2 Angstrom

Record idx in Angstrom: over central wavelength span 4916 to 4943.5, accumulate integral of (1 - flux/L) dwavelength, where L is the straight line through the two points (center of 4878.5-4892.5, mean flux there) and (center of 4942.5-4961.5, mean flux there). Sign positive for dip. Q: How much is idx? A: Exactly 3.4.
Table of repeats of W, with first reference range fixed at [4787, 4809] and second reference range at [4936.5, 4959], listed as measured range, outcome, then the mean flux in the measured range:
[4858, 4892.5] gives 0.8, 38.7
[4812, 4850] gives -1.3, 39.9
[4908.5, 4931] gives 2.0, 37.1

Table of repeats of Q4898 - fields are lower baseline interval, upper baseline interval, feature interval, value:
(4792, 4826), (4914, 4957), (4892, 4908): -0.66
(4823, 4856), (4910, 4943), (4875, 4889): 0.19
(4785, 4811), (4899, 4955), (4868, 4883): 0.05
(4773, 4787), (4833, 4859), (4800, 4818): -0.13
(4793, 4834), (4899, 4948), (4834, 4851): -0.47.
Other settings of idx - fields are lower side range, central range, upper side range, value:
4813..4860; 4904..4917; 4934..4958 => 0.7 Angstrom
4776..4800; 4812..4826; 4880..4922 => -0.8 Angstrom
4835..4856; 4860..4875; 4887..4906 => 0.4 Angstrom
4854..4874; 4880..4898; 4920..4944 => -0.3 Angstrom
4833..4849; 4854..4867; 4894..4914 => -0.3 Angstrom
